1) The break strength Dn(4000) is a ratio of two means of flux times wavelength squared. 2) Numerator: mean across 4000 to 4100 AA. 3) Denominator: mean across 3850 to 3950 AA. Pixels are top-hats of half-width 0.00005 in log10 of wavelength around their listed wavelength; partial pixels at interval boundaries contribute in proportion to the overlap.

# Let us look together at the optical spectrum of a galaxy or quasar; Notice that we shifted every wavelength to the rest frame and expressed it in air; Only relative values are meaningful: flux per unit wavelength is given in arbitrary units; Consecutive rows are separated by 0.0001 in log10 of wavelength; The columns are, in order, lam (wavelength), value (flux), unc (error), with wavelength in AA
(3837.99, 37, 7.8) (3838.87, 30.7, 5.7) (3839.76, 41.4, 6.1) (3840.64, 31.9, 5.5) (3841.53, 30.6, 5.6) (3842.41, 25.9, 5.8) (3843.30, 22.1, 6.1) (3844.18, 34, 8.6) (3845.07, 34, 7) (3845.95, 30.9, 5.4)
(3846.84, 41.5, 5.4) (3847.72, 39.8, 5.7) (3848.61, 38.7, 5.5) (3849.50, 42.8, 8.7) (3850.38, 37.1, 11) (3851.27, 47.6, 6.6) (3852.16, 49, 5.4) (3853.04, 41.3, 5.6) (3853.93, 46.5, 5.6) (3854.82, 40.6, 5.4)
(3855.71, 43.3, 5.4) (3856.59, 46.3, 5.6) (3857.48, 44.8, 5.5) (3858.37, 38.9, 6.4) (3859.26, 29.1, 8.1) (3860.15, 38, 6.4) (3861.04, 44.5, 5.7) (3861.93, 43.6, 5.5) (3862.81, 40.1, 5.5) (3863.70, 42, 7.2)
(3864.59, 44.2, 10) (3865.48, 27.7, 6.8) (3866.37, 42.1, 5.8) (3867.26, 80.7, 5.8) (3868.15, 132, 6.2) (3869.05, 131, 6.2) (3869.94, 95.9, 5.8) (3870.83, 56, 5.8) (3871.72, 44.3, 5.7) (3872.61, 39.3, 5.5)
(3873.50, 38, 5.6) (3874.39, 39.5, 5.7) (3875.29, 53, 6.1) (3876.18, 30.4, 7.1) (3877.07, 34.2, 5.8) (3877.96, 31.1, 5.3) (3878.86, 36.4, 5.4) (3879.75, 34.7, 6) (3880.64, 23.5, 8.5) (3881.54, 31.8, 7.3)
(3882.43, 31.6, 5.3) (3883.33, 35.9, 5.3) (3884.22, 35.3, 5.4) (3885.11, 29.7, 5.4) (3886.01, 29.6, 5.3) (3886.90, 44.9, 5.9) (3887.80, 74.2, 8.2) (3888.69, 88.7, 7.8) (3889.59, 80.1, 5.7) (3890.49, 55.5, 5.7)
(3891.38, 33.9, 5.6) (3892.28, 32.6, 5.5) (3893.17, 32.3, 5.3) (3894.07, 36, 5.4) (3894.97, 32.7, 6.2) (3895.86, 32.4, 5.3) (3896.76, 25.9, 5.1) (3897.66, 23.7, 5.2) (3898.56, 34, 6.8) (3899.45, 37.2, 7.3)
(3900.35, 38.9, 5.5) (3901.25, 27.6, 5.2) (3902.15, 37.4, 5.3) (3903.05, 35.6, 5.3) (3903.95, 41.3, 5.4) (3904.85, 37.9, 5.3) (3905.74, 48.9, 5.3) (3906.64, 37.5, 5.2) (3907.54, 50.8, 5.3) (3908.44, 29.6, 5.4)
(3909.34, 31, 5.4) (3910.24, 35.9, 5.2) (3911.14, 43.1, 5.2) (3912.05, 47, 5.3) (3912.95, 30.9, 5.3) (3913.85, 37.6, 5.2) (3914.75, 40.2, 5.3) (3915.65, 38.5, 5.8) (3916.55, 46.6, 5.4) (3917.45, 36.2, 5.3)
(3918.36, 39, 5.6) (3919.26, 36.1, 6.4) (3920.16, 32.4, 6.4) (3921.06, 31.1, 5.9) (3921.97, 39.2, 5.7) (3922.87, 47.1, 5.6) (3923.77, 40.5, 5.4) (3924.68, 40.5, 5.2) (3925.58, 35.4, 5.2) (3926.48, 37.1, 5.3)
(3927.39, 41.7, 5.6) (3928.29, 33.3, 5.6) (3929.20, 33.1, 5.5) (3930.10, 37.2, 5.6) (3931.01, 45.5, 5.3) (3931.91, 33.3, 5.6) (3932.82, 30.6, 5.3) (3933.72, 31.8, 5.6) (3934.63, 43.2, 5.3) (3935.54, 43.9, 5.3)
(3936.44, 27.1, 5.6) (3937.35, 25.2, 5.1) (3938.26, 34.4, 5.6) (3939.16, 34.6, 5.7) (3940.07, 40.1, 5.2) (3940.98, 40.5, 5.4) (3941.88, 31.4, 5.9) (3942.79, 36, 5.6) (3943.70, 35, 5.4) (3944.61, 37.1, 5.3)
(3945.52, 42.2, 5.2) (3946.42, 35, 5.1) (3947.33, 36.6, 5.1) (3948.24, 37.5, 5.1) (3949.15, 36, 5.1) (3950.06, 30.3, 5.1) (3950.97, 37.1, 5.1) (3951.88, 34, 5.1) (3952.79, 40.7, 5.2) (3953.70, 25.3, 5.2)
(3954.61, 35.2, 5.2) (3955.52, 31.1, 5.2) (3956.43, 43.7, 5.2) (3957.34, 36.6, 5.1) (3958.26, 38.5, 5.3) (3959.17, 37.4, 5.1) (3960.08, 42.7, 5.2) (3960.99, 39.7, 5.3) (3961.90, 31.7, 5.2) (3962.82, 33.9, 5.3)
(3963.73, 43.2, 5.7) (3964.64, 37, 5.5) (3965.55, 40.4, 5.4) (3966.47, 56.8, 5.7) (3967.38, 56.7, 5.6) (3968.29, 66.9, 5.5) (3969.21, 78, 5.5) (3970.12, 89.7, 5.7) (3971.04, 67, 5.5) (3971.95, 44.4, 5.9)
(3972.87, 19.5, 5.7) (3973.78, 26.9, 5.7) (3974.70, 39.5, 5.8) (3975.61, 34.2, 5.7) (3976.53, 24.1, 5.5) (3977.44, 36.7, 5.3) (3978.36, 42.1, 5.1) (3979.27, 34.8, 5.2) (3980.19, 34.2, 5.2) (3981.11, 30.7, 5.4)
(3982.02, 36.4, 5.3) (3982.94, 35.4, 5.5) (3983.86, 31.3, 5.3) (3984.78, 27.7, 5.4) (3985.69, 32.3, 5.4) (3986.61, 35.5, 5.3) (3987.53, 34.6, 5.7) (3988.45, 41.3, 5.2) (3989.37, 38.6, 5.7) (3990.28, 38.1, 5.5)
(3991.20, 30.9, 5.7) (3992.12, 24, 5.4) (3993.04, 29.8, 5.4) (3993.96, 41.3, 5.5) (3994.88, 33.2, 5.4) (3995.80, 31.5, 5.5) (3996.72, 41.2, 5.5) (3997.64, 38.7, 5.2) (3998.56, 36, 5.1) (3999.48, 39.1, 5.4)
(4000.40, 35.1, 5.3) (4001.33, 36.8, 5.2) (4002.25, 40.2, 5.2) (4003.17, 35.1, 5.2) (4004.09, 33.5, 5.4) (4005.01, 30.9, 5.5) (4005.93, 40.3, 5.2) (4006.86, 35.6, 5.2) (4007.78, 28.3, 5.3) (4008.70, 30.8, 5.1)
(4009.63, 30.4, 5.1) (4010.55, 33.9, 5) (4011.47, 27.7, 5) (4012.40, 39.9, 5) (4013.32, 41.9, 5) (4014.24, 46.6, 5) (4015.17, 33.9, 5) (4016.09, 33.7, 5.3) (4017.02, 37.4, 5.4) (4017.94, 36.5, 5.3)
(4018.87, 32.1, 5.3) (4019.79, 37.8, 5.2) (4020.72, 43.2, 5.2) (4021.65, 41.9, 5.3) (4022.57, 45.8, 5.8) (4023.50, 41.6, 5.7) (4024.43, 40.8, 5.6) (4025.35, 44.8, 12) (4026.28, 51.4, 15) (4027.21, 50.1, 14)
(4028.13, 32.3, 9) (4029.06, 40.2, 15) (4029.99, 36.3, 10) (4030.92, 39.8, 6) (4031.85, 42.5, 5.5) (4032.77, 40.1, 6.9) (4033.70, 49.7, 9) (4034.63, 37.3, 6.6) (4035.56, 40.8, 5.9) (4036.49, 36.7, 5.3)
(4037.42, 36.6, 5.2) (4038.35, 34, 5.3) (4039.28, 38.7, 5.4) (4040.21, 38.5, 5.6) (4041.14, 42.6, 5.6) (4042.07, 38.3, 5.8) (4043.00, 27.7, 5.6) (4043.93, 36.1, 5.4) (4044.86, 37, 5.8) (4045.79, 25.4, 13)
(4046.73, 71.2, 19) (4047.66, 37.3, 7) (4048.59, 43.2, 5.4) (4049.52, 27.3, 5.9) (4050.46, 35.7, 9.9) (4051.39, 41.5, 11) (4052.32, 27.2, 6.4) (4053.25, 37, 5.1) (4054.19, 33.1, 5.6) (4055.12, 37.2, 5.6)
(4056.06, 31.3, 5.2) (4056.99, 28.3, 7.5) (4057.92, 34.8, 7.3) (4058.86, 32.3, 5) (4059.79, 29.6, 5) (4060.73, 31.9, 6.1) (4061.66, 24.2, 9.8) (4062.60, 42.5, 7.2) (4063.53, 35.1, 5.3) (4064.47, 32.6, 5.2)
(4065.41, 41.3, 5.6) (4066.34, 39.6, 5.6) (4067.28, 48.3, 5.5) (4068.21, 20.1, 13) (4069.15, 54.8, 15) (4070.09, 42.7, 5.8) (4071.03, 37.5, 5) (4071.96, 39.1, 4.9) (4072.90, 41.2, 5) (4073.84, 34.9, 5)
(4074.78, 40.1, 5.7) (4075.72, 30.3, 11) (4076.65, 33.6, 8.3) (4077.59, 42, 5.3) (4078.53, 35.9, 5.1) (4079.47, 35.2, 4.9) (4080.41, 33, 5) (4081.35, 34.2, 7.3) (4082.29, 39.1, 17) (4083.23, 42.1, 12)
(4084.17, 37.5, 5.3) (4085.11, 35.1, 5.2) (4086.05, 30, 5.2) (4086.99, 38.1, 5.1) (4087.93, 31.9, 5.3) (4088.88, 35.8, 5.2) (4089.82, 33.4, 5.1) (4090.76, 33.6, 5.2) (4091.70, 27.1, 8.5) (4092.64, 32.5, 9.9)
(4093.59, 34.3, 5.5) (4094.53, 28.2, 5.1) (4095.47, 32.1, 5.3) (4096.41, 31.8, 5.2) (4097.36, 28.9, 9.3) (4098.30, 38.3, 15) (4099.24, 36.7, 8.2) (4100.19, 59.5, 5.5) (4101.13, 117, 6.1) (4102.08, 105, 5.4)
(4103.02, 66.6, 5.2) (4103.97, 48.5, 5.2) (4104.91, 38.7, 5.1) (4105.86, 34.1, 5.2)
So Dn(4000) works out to 0.96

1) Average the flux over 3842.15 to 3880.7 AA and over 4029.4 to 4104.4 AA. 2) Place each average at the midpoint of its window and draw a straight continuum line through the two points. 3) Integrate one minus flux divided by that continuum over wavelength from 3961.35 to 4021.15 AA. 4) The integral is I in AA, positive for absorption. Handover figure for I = 4.7 AA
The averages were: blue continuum 45.7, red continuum 39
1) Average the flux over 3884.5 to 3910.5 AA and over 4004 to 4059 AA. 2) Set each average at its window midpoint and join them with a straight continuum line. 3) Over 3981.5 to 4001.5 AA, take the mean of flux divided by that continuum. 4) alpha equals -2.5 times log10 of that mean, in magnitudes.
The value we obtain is 0.11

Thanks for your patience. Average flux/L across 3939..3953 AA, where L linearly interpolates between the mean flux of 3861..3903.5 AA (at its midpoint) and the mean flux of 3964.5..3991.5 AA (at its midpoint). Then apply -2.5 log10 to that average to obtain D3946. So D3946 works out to 0.17 mag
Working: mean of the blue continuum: 45.4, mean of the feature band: 36.5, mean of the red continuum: 41.5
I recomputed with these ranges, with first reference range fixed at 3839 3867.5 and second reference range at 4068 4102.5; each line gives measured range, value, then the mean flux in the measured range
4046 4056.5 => 0.52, 38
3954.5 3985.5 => -1.08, 41.3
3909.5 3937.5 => 1.62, 37.5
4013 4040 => -0.08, 40.1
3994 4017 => 2.43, 35.7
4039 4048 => 0.16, 39.3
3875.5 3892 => -1.11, 42.4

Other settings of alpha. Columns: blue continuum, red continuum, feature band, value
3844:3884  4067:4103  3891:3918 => 0.22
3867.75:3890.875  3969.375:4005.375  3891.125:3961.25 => 0.24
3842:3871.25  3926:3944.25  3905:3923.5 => 0.00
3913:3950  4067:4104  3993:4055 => 0.04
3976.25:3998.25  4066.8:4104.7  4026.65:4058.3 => 0.01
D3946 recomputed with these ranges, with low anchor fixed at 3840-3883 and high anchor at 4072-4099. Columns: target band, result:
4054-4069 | 0.04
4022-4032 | -0.14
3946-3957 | 0.15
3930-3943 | 0.15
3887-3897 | -0.12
